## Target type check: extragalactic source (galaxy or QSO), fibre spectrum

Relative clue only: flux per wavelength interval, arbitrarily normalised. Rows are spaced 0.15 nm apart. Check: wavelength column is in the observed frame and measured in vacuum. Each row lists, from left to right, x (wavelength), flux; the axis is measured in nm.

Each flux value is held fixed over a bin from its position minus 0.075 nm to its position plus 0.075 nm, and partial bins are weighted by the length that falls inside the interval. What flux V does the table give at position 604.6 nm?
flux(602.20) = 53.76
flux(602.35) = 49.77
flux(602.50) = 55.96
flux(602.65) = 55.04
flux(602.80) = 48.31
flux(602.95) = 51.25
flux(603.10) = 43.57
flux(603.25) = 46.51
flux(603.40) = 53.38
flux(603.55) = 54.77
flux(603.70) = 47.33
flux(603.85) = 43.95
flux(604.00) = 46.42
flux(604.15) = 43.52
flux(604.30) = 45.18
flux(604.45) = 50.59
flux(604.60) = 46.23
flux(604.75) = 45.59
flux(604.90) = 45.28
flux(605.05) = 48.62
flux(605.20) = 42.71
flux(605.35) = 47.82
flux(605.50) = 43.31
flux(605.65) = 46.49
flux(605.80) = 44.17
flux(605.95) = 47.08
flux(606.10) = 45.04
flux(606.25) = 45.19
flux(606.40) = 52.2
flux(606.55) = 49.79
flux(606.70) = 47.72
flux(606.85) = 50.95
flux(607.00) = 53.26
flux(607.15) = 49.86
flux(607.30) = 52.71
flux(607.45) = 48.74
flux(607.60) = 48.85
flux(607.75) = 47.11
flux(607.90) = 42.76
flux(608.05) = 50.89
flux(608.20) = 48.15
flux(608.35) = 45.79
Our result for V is 46.23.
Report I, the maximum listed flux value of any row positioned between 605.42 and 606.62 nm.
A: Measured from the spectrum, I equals 52.2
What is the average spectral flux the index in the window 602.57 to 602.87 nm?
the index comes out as 51.8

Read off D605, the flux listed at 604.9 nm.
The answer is 45.28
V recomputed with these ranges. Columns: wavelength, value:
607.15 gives 49.86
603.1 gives 43.57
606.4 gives 52.2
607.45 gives 48.74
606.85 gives 50.95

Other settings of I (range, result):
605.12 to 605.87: 47.82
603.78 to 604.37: 46.42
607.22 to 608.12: 52.71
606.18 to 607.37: 53.26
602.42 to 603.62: 55.96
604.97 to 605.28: 48.62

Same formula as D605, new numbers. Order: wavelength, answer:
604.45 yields 50.59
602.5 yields 55.96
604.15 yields 43.52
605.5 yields 43.31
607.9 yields 42.76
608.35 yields 45.79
